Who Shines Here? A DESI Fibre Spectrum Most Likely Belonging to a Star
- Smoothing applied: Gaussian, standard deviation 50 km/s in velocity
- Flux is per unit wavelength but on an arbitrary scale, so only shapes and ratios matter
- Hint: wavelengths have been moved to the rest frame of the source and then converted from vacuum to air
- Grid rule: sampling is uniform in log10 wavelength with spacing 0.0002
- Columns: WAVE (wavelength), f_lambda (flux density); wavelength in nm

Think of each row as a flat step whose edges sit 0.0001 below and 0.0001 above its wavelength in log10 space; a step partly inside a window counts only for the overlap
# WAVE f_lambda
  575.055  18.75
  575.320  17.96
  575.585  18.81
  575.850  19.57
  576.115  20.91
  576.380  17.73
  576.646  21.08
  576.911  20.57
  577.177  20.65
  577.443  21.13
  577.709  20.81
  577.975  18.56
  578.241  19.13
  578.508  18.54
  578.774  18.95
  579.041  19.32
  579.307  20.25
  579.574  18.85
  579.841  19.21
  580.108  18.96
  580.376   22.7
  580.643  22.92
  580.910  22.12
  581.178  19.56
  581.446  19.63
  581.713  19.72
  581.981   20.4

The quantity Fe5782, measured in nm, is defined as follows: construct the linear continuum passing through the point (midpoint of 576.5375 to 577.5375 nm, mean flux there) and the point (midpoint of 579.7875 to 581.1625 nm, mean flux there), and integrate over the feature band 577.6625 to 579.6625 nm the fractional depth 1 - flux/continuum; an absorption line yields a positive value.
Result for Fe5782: 0.17 nm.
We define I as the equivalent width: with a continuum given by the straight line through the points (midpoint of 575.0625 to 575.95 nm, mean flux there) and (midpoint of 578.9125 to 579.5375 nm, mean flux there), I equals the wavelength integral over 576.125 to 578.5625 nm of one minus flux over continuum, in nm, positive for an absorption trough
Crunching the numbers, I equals -0.089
